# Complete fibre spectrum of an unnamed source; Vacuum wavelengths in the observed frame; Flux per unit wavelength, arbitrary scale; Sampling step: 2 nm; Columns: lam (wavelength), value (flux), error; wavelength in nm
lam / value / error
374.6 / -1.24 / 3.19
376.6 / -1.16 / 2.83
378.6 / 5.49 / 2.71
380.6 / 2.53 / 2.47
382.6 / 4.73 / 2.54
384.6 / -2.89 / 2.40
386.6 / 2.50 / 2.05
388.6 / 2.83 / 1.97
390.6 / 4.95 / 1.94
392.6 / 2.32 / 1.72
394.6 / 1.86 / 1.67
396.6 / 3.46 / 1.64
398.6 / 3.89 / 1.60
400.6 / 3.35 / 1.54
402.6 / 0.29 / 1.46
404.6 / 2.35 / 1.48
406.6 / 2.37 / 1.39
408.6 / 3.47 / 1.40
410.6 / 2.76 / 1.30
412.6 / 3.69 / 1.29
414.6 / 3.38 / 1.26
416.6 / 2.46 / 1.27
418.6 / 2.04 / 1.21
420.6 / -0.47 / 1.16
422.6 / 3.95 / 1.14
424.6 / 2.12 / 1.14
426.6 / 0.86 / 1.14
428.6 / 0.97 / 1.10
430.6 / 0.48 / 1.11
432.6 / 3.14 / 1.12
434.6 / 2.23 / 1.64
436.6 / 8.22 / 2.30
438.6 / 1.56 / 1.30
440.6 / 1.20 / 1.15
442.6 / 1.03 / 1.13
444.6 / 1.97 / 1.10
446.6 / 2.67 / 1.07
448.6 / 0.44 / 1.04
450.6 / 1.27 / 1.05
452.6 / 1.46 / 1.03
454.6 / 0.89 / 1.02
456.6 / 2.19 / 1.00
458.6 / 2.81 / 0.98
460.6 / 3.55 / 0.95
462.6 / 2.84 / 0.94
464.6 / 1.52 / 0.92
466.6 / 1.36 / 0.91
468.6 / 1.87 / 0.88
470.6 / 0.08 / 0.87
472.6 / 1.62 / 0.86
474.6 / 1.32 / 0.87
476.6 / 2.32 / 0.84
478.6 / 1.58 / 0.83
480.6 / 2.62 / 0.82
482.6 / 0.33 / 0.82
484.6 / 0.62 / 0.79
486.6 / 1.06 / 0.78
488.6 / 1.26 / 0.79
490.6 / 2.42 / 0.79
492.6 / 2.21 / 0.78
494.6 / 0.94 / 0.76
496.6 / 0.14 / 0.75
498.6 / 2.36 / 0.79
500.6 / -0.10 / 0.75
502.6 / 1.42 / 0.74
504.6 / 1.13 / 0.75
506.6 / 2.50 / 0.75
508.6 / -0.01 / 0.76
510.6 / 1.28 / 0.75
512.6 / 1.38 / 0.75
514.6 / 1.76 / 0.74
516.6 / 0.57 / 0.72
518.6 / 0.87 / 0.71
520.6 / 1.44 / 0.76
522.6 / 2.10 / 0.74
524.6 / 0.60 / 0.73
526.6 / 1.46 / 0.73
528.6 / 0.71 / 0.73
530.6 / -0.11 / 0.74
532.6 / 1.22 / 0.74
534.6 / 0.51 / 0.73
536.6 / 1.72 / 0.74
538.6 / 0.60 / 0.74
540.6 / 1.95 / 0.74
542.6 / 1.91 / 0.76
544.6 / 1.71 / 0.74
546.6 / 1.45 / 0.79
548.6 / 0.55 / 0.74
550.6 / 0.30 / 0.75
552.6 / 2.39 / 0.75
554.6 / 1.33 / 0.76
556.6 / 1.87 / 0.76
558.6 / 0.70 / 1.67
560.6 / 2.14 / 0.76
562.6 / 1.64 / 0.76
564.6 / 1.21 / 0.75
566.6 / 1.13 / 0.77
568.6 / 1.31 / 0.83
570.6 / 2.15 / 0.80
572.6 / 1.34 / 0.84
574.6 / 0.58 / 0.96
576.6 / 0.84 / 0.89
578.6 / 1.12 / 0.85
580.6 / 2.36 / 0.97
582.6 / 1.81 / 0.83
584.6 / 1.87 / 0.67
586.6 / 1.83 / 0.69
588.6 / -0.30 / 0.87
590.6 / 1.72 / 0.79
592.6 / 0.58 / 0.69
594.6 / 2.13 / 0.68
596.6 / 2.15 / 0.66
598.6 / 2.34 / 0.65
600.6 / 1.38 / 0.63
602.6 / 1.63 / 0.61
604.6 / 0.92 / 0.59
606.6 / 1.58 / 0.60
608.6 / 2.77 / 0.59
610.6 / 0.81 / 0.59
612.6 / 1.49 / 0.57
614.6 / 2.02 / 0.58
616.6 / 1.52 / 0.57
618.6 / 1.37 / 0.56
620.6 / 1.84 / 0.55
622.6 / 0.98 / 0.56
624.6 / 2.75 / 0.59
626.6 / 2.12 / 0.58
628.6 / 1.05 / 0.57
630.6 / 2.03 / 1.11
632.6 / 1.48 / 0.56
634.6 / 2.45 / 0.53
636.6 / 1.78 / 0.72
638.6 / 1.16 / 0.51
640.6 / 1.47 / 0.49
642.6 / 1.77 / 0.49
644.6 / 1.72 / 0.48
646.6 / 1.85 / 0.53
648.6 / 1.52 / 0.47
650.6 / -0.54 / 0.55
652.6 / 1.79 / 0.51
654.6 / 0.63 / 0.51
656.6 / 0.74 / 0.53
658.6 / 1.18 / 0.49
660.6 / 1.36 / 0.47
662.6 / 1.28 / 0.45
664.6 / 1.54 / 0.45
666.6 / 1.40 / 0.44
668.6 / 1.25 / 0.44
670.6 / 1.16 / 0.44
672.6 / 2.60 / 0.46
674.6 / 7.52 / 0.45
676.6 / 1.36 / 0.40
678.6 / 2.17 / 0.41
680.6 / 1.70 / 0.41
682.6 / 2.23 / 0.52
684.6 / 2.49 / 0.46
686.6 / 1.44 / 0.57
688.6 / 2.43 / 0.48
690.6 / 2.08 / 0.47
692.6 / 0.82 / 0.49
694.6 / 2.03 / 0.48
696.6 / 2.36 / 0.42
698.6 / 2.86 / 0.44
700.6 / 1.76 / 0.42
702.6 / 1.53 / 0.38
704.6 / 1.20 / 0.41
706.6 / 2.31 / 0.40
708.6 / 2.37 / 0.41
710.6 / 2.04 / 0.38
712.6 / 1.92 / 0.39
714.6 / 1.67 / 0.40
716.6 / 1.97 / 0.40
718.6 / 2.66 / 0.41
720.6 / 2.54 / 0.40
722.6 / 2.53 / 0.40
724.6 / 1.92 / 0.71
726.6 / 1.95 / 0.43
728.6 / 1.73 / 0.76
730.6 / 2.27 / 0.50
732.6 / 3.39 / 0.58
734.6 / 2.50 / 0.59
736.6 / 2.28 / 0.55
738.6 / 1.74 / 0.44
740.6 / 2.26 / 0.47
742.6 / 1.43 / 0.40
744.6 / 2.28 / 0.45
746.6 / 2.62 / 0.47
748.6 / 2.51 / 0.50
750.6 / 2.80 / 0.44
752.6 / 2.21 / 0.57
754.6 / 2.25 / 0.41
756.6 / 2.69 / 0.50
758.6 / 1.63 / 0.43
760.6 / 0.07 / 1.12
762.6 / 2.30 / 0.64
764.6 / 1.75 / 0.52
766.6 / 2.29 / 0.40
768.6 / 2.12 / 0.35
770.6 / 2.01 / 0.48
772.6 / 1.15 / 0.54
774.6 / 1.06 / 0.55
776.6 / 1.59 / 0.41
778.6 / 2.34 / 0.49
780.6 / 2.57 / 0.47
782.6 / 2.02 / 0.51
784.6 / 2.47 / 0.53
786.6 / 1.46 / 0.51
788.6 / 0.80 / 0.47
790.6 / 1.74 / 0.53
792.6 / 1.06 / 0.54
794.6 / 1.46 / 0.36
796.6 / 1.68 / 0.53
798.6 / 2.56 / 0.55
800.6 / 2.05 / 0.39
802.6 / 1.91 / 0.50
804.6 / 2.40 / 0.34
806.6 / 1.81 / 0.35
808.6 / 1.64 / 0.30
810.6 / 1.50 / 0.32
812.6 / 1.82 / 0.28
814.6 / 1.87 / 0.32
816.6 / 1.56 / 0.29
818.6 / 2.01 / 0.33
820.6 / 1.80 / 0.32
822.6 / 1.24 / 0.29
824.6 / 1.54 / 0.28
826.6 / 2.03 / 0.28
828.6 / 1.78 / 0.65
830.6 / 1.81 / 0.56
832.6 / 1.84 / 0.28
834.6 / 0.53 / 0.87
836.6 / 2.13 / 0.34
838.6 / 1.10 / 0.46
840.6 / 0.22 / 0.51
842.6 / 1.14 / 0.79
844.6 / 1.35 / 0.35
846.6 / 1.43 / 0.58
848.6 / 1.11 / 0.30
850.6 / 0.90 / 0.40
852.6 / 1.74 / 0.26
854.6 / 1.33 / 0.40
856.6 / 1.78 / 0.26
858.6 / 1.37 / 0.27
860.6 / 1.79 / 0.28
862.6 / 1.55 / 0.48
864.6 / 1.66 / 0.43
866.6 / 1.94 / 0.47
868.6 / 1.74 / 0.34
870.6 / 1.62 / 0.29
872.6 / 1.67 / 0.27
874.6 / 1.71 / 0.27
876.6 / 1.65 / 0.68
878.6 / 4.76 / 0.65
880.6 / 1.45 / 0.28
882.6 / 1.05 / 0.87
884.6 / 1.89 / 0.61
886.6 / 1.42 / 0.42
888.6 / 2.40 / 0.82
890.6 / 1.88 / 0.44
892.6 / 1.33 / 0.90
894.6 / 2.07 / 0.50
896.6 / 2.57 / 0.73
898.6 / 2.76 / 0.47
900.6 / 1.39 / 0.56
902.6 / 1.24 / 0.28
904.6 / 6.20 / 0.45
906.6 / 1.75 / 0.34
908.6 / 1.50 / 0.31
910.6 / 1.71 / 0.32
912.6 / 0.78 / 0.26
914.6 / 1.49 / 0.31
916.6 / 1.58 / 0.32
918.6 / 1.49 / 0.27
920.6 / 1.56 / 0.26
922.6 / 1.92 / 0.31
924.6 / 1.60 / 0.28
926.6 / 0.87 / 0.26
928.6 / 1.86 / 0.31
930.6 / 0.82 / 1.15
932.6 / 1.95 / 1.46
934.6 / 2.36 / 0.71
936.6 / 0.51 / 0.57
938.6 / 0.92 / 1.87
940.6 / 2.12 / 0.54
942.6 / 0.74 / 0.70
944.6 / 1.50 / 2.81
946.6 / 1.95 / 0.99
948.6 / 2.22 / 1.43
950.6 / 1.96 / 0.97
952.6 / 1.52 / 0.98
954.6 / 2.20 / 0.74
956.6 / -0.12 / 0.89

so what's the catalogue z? 0.807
